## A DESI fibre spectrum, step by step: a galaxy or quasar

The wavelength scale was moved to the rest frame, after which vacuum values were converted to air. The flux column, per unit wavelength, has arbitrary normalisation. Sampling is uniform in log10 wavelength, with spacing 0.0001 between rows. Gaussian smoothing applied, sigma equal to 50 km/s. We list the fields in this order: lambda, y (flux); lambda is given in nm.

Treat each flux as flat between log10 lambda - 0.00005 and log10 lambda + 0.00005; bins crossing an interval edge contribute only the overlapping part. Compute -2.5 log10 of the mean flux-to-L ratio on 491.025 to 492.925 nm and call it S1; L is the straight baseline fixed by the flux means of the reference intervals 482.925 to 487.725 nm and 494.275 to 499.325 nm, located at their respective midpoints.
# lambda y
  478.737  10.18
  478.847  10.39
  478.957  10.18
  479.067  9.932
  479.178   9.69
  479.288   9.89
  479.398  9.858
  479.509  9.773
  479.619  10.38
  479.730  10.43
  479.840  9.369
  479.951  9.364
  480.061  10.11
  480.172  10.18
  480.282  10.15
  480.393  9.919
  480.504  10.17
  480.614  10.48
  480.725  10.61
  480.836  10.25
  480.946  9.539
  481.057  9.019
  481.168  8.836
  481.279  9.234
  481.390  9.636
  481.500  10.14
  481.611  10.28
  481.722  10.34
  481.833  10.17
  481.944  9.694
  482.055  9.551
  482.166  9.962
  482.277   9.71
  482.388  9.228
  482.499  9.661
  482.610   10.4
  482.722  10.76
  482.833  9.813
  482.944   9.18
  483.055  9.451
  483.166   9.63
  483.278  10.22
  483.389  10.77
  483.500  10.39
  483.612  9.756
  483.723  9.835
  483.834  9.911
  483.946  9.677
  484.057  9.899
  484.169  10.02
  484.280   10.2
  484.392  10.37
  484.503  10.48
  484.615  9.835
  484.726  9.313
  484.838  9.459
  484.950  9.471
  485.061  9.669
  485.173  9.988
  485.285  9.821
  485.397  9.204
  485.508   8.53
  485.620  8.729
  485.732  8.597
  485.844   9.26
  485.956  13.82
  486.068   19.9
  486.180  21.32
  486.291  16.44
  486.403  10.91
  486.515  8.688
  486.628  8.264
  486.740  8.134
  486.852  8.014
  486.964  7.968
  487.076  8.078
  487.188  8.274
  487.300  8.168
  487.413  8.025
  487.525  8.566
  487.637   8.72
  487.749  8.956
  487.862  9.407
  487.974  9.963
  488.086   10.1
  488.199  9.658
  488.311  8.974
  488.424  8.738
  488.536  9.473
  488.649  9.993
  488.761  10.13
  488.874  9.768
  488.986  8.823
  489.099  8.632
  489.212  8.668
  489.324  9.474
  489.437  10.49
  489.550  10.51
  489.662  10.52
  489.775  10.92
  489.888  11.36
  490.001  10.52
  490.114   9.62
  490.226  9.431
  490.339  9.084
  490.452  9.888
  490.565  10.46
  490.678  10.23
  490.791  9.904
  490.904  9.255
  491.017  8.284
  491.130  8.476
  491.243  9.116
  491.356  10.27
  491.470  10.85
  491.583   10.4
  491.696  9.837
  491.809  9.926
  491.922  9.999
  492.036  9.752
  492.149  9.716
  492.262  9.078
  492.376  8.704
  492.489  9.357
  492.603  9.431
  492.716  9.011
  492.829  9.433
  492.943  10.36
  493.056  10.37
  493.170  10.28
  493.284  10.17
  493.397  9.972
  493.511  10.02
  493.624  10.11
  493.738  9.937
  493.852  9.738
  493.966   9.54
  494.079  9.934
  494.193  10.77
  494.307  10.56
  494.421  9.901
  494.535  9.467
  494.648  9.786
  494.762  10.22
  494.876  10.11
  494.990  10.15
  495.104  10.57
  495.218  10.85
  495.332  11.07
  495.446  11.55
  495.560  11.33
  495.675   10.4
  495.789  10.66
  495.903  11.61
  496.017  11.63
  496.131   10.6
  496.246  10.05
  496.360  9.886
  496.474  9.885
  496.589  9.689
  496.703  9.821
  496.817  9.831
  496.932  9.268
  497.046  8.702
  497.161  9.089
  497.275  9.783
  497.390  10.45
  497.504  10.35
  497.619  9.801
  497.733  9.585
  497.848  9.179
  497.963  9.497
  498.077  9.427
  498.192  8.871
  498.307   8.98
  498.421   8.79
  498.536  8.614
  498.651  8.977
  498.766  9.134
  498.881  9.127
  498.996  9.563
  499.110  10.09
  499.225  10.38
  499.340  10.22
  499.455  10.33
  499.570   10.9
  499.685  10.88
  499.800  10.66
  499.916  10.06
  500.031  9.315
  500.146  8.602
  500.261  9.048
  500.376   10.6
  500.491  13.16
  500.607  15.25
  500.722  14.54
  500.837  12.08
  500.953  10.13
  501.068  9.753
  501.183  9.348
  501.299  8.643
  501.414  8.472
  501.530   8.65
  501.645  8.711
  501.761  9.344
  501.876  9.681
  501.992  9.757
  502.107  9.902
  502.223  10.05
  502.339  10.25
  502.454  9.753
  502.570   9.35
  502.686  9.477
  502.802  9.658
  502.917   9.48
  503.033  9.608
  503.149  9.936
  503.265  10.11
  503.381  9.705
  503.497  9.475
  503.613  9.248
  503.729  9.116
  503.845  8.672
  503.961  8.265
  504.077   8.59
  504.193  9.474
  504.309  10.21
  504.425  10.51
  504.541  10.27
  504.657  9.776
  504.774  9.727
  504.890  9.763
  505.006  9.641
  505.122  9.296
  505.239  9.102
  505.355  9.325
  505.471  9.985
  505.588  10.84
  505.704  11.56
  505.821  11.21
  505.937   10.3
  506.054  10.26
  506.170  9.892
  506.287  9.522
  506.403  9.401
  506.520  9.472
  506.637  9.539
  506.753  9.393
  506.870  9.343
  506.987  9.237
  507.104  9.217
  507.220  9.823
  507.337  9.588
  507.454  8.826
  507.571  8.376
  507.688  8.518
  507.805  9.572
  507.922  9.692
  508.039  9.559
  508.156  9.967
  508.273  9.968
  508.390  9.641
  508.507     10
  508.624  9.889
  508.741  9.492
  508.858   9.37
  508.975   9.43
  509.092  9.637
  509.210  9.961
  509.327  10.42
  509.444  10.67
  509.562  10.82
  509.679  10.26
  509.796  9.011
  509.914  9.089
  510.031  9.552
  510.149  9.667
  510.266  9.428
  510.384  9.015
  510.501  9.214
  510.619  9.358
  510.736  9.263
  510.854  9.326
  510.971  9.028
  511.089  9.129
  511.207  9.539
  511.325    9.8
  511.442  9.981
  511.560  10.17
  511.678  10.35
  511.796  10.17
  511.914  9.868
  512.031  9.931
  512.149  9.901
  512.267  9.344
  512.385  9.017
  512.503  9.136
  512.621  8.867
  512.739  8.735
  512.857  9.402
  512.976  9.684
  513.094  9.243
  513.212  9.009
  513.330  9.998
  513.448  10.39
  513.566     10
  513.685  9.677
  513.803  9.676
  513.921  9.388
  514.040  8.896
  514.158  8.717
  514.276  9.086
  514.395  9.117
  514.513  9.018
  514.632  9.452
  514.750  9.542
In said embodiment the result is 0.05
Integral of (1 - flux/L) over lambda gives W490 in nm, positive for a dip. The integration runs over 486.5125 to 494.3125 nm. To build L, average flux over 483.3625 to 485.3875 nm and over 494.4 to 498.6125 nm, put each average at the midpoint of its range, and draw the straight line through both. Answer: 0.32 nm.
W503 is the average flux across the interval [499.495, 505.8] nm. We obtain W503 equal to 9.96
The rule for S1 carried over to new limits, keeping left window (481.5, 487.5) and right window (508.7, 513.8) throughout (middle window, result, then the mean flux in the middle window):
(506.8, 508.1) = 0.05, 9.25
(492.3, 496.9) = -0.02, 10.2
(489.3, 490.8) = -0.02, 10.2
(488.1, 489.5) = 0.07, 9.42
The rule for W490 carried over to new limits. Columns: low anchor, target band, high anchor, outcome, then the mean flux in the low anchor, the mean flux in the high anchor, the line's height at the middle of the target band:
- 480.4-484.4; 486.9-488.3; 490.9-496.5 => 0.16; 9.9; 10.1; 9.98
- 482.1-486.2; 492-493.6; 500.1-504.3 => 0.07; 10.3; 9.89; 10.1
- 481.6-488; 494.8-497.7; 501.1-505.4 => -0.18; 10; 9.47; 9.69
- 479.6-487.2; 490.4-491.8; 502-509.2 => 0.03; 10.1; 9.65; 9.97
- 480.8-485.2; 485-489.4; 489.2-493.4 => -0.05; 9.84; 9.83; 9.84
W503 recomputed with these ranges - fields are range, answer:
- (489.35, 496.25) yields 10.1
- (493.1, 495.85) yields 10.3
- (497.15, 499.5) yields 9.54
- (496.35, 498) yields 9.65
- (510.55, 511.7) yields 9.57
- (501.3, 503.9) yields 9.46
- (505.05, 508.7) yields 9.69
